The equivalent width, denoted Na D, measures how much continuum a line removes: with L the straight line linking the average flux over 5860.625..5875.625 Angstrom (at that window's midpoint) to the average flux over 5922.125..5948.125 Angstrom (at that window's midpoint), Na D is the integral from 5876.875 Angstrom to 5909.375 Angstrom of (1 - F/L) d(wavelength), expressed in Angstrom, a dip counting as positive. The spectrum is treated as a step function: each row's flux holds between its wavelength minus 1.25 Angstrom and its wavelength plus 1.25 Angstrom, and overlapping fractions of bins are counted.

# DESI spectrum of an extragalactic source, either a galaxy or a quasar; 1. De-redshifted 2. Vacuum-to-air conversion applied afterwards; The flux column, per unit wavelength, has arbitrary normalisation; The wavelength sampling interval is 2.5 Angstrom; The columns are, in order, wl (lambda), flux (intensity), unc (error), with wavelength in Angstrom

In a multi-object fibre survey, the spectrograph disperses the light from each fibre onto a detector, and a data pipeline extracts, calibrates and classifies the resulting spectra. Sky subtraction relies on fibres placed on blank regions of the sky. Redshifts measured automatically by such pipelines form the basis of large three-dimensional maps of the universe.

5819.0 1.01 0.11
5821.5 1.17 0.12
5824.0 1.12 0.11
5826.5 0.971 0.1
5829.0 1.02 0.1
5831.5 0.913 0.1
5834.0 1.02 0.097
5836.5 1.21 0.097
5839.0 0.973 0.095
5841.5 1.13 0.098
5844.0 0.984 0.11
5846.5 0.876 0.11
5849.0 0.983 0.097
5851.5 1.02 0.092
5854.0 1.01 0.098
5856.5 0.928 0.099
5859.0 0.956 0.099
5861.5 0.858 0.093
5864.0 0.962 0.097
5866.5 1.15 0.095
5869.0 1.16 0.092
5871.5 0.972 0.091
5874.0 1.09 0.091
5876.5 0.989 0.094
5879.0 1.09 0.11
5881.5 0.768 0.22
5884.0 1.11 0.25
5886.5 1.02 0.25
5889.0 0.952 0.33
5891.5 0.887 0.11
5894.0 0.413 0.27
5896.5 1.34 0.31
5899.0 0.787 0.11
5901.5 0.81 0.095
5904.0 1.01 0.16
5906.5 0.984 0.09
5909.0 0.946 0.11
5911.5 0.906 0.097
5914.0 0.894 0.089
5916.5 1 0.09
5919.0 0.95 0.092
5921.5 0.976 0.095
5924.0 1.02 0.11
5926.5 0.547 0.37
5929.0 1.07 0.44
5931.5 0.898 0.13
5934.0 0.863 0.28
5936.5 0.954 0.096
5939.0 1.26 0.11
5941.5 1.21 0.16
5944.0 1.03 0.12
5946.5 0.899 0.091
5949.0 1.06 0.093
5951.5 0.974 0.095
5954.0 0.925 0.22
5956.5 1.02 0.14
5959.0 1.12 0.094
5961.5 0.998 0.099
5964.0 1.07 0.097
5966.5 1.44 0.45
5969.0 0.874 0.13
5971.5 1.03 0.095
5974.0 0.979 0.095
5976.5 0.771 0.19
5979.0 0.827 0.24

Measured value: 2.6 Angstrom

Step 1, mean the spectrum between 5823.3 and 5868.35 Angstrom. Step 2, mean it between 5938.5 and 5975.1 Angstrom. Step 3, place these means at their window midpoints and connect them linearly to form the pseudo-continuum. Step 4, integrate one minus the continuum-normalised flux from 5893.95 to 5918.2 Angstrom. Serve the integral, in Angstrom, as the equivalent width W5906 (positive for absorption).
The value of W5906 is 2.3 Angstrom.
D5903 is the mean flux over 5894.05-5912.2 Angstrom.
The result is 0.934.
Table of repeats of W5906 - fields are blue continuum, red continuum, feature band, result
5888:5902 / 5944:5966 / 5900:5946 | -1.0 Angstrom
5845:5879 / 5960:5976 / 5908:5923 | 1.2 Angstrom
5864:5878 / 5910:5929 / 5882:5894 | 1.1 Angstrom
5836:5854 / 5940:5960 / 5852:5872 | 0.3 Angstrom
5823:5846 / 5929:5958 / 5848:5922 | 4.3 Angstrom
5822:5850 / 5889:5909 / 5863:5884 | -1.8 Angstrom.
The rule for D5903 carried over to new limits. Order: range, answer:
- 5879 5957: 0.953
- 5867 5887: 1.03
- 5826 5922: 0.975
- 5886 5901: 0.889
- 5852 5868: 0.982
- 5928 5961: 1.02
